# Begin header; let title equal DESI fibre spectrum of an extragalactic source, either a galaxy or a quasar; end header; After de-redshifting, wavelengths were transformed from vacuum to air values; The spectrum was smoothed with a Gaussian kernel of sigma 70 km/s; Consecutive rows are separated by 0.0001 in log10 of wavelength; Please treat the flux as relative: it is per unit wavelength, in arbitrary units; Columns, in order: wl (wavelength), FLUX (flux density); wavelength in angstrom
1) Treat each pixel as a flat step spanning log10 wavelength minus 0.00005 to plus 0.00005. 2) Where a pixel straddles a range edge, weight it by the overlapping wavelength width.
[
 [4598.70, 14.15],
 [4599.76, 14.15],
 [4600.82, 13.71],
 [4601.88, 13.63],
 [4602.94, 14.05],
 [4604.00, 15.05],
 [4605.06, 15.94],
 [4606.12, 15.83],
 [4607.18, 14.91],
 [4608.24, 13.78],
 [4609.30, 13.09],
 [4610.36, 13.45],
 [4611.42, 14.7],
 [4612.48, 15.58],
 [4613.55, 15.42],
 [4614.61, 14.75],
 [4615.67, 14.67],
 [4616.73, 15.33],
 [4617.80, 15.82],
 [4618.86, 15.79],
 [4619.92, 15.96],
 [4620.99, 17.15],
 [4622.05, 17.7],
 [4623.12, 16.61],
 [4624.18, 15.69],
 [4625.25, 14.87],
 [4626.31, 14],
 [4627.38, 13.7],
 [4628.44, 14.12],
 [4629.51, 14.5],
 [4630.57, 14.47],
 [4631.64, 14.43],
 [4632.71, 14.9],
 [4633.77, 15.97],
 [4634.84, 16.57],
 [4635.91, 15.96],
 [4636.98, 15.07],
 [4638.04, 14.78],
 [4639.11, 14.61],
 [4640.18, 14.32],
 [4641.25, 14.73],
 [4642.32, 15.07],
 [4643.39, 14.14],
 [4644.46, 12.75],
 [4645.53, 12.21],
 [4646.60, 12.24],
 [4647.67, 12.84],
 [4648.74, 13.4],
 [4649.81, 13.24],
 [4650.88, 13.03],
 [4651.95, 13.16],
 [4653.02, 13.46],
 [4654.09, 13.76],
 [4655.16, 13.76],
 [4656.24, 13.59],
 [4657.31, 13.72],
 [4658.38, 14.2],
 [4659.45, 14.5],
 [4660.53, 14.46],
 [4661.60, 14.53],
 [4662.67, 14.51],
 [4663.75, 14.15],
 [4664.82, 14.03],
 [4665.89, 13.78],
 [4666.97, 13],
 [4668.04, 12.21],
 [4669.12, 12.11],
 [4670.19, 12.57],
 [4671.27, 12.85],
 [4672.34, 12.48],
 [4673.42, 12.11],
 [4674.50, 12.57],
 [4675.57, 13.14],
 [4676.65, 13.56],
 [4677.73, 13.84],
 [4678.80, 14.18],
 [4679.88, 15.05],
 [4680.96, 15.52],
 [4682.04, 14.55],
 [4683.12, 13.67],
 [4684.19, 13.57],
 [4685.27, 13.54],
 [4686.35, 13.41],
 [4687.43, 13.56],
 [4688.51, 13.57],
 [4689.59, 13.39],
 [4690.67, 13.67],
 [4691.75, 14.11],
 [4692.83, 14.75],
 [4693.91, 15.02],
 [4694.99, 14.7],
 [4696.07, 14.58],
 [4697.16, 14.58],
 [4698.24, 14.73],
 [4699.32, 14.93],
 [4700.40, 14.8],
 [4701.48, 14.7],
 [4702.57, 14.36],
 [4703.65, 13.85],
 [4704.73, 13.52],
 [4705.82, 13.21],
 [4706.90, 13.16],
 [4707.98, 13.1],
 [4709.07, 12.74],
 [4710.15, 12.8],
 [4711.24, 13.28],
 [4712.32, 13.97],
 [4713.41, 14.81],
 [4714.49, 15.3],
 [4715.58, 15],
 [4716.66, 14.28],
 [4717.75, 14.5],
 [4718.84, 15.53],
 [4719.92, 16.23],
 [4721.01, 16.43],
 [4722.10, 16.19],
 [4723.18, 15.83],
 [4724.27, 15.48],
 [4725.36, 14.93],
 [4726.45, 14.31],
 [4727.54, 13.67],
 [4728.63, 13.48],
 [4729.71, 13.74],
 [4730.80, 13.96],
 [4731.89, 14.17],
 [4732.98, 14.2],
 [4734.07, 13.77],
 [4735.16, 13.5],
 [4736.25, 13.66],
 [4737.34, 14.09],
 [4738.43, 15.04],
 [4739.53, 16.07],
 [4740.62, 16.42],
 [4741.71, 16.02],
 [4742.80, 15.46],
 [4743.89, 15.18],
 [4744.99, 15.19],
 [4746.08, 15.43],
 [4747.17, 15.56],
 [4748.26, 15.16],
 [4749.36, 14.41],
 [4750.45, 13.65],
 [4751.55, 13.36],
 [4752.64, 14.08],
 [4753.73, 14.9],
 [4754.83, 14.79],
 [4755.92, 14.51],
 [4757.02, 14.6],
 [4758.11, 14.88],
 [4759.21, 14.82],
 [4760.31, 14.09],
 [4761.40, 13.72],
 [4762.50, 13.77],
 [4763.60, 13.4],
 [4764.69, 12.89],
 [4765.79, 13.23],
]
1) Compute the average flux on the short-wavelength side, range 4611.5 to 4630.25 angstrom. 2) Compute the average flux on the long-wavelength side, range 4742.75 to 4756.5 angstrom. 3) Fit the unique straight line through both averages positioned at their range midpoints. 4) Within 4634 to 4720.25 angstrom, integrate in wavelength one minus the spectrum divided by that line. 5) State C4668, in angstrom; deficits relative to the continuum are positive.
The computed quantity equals 6.5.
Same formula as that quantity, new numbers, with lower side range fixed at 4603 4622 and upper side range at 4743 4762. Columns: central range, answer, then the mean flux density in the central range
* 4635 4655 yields 1.6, 13.9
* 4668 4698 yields 2.4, 13.7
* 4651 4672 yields 2.0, 13.6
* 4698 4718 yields 1.0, 14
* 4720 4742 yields -0.1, 14.8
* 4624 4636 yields 0.2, 14.9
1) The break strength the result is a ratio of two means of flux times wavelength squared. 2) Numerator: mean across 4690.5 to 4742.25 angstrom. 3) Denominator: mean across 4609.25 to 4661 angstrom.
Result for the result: 1.03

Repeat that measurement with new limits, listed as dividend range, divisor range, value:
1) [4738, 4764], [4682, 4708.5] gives 1.08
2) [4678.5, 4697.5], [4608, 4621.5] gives 0.97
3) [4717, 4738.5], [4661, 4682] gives 1.11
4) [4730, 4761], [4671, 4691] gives 1.11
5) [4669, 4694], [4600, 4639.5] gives 0.93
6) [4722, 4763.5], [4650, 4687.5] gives 1.11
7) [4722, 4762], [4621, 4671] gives 1.08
